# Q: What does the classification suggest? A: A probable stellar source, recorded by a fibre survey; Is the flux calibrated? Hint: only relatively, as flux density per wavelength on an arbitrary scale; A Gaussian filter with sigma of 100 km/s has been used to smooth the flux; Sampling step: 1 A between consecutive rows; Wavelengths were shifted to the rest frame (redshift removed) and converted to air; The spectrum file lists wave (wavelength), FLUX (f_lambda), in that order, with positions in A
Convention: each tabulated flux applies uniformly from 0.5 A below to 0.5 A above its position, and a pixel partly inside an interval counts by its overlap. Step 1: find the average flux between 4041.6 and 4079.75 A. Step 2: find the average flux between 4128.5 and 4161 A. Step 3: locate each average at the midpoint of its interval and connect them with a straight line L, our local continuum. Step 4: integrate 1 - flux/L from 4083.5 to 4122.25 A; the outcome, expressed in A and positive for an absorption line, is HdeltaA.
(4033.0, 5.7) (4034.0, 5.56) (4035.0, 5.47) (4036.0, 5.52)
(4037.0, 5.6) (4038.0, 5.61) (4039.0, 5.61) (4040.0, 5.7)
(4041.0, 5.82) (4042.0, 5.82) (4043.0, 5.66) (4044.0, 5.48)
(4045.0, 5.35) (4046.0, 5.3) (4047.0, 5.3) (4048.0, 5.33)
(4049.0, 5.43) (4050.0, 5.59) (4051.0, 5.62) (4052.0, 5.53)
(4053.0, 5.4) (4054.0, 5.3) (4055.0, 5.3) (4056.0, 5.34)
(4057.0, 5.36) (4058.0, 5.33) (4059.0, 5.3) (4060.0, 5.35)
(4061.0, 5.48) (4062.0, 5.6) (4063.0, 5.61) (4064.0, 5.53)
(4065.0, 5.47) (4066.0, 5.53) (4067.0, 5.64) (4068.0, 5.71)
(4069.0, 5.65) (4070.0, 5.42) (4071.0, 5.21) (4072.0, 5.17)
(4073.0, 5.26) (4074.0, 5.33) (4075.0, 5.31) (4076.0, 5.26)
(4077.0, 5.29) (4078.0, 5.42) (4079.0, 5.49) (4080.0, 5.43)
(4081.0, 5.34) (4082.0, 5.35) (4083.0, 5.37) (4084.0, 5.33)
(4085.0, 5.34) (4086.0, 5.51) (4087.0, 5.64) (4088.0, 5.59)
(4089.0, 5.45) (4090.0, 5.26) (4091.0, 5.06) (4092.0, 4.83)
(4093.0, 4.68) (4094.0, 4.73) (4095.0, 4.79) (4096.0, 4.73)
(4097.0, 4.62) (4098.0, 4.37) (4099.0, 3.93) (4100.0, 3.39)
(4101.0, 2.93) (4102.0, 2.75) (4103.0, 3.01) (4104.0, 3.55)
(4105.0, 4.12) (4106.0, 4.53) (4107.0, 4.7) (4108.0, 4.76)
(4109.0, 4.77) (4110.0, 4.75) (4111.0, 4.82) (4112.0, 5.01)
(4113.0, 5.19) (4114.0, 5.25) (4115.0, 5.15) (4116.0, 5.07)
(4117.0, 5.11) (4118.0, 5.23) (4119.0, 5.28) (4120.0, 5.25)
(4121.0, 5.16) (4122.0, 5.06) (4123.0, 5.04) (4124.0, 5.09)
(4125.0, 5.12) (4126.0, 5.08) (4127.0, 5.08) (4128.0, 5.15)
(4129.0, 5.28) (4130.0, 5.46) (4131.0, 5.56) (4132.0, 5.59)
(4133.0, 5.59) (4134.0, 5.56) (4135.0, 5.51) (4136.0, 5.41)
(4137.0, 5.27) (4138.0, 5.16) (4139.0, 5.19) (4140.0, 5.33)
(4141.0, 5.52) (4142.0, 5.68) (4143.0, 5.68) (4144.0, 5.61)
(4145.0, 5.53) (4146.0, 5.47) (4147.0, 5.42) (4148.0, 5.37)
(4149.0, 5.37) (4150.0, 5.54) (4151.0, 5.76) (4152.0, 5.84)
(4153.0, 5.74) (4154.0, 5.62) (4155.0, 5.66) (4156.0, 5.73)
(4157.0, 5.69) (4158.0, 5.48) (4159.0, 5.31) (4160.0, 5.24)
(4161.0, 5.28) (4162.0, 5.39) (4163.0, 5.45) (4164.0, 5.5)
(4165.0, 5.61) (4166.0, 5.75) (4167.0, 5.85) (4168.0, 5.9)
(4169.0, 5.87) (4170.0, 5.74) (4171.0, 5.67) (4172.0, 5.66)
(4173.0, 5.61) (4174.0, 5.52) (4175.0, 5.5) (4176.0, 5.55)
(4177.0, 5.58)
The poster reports 5.20 A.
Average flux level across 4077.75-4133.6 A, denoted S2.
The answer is 4.91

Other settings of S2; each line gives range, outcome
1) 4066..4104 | 4.95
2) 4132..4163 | 5.5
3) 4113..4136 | 5.26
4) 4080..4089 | 5.43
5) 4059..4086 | 5.42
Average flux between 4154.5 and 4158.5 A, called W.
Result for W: 5.64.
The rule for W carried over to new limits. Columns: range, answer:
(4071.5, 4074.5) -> 5.25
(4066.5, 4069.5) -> 5.67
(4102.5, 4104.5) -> 3.28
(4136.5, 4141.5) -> 5.29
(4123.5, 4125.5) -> 5.11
